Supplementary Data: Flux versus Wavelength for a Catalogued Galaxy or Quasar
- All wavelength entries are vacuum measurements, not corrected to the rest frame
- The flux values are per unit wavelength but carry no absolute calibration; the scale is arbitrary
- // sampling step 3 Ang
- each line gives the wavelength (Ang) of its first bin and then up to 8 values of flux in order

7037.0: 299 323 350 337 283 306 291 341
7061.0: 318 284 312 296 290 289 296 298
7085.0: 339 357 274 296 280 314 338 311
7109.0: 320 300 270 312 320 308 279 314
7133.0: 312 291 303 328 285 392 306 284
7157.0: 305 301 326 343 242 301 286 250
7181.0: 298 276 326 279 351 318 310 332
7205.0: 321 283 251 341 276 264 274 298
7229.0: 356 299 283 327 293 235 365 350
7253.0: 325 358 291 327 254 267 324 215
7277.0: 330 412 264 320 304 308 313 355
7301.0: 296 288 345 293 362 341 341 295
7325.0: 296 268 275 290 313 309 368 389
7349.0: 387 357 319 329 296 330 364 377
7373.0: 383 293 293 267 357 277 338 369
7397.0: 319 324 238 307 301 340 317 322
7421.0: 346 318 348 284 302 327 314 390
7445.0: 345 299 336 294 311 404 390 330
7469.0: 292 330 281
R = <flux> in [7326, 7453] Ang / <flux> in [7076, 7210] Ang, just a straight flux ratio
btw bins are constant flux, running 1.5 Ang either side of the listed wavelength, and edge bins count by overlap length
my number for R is 1.1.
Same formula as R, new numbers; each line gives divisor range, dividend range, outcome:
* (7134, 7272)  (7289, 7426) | 1.06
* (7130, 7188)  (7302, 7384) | 1.07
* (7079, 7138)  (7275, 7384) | 1.06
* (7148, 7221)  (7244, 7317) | 1.05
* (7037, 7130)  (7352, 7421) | 1.05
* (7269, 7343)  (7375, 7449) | 1.02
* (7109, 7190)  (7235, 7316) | 1.03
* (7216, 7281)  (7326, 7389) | 1.07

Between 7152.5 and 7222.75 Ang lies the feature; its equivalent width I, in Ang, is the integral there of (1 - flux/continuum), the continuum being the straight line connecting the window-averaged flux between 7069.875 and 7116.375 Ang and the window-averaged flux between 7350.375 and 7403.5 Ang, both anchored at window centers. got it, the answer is 3.1 Ang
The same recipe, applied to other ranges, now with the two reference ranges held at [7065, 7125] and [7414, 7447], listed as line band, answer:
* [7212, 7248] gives 1.8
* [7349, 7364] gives -0.4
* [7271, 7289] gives 0.5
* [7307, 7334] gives 0.9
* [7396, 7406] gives 1.0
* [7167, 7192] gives 2.1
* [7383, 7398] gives -0.2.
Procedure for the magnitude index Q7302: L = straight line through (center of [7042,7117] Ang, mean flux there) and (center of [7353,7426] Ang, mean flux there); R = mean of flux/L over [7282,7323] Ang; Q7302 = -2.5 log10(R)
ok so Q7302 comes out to 0.00 mag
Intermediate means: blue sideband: 307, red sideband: 322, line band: 317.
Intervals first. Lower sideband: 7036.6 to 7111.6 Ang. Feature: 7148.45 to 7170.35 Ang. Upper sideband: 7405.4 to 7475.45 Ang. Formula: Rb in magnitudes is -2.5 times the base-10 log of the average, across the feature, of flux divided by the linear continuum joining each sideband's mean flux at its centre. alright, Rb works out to 0.03 mag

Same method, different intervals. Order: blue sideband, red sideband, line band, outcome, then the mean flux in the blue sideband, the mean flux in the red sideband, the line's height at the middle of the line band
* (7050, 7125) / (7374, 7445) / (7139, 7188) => 0.02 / 306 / 318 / 309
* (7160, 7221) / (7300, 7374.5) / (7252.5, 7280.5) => 0.03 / 299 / 329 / 314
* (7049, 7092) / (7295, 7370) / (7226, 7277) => 0.05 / 306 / 326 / 320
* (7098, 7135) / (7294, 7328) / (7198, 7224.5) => 0.07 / 308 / 318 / 313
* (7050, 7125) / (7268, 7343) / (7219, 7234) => 0.04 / 306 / 311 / 309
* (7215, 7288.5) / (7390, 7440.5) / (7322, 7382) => -0.04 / 305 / 318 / 313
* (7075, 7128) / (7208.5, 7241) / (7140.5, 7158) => -0.05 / 306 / 296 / 302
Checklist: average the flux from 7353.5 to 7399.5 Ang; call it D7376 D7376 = 327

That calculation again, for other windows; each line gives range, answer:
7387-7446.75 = 322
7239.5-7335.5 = 309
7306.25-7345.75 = 317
